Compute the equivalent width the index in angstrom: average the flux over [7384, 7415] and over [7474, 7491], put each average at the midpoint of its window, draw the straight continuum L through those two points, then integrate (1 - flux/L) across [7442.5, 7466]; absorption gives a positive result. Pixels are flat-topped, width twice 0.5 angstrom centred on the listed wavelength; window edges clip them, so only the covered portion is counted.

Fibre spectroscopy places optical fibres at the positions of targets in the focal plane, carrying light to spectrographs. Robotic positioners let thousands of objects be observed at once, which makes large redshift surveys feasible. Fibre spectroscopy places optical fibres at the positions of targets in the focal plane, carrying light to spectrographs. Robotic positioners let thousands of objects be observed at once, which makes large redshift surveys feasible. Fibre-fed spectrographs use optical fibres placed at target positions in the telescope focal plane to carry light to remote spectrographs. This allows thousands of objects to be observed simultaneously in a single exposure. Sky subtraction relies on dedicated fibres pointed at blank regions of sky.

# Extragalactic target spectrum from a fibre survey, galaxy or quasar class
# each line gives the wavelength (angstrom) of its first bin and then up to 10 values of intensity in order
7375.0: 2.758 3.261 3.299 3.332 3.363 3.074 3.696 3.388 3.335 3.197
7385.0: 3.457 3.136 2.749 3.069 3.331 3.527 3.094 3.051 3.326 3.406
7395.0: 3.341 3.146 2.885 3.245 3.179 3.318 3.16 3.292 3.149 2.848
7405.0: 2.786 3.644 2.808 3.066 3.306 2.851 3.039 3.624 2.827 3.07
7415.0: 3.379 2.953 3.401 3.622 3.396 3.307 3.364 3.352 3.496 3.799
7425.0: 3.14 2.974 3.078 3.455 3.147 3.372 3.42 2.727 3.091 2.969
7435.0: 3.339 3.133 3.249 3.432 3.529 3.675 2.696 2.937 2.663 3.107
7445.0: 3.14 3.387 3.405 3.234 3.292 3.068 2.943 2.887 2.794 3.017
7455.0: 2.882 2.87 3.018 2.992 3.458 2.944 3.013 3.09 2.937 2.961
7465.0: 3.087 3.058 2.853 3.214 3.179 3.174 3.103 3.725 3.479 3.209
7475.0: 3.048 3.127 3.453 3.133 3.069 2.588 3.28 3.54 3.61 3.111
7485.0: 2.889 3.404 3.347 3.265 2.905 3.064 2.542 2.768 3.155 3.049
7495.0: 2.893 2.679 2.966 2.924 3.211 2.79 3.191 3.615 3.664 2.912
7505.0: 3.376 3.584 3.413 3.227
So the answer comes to 0.8 angstrom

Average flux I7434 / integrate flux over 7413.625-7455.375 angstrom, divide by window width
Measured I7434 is 3.2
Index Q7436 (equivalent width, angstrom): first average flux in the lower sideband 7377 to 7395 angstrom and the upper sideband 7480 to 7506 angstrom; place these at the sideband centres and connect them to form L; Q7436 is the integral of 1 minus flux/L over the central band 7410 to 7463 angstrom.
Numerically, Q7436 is 0.5 angstrom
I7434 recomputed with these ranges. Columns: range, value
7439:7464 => 3.07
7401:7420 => 3.17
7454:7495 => 3.11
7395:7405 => 3.13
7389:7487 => 3.18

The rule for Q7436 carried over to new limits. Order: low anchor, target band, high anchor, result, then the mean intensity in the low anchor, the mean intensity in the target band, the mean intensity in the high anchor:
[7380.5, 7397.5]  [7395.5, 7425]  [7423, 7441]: 0.3 angstrom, 3.24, 3.22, 3.26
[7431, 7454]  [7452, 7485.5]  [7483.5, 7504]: -0.2 angstrom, 3.13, 3.11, 3.07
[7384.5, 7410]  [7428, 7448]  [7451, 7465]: -0.9 angstrom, 3.17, 3.19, 2.99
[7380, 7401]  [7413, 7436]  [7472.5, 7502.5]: -0.4 angstrom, 3.24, 3.25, 3.11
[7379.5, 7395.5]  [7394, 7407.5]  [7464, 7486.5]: 0.4 angstrom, 3.26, 3.15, 3.19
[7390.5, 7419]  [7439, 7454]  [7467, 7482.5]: 0.4 angstrom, 3.18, 3.1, 3.21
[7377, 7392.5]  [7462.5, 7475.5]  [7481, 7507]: 0.1 angstrom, 3.25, 3.16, 3.15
